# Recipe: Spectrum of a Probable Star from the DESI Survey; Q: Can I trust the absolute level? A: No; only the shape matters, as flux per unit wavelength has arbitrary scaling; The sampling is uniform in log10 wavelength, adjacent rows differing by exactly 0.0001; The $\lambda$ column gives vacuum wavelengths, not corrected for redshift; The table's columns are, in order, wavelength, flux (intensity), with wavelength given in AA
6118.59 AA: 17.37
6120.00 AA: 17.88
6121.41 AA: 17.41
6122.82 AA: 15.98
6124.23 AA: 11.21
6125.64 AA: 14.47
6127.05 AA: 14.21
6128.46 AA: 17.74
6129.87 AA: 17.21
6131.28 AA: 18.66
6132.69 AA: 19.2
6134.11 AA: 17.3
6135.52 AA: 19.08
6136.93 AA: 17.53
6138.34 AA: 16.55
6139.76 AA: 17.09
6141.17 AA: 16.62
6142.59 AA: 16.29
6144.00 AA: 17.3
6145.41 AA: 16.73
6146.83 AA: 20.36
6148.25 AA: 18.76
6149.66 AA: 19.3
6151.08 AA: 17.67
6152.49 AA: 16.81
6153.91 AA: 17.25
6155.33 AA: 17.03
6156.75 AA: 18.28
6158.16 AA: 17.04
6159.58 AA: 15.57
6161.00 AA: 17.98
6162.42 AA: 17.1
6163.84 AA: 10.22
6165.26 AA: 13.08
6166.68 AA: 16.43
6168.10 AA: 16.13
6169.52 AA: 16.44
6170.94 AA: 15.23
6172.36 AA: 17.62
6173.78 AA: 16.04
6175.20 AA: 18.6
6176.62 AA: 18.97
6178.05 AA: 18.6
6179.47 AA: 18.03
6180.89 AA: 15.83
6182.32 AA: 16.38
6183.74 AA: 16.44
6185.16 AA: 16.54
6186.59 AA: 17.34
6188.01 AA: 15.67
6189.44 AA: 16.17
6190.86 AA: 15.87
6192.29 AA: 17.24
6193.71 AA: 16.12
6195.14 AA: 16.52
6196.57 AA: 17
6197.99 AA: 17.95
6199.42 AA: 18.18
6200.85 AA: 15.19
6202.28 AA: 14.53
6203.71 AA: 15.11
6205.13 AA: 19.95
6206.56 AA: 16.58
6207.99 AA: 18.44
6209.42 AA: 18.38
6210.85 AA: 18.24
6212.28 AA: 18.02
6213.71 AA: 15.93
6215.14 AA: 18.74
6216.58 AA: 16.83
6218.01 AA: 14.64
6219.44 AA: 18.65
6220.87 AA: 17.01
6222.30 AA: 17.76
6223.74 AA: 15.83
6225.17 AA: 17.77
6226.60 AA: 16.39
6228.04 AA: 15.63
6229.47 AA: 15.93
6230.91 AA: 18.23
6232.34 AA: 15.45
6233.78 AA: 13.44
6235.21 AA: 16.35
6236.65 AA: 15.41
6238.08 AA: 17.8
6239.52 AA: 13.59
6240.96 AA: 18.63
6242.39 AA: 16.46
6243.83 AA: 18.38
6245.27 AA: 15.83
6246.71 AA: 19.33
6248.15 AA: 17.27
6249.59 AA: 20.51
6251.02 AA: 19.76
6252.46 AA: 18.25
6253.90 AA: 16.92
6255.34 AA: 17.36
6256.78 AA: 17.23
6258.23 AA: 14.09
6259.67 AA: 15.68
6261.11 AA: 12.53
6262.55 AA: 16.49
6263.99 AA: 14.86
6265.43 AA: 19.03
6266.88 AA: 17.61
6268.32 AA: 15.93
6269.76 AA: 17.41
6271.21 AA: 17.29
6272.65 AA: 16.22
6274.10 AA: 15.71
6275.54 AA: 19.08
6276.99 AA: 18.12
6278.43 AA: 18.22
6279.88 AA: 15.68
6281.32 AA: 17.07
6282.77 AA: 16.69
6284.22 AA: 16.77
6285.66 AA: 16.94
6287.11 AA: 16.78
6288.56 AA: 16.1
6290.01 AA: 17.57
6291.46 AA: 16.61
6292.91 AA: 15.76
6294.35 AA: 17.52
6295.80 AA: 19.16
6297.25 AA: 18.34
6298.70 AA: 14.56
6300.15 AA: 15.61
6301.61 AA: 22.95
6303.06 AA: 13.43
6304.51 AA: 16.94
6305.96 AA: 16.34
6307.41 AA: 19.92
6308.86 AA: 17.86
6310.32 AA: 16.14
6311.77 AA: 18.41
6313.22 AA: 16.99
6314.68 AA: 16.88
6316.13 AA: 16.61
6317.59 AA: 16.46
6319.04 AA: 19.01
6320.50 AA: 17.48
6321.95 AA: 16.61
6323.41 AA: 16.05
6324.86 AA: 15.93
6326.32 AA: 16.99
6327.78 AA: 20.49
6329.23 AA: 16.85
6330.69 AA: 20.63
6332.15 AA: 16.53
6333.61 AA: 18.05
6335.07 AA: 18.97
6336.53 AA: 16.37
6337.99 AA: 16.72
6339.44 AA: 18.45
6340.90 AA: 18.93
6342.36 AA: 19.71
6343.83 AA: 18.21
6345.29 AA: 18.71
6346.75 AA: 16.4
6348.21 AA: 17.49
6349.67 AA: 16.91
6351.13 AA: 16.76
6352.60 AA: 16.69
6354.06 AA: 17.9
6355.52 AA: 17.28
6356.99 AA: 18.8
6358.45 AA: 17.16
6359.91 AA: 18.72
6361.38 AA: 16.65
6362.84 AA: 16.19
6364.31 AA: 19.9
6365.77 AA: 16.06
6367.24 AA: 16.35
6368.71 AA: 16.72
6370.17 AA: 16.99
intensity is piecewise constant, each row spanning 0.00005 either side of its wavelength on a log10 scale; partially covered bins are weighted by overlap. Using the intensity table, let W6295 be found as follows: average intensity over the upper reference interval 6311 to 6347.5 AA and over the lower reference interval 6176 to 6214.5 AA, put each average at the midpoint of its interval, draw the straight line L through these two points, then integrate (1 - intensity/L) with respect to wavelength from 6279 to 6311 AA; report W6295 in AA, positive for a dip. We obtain 0.9 AA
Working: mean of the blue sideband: 17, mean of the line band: 17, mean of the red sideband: 17.7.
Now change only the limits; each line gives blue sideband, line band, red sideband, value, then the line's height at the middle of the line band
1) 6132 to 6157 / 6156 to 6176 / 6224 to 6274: 1.6 AA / 17.5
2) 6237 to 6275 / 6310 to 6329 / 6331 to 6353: 0.3 AA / 17.5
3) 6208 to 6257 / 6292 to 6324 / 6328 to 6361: 0.7 AA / 17.6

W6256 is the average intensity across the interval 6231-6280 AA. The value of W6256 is 16.9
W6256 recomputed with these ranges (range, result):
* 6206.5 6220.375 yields 17.5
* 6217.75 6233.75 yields 16.6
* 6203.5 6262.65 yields 16.9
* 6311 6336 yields 17.6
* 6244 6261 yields 17.3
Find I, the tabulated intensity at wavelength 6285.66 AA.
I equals 16.94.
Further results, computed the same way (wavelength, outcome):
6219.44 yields 18.65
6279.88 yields 15.68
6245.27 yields 15.83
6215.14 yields 18.74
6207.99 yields 18.44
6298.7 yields 14.56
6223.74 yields 15.83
